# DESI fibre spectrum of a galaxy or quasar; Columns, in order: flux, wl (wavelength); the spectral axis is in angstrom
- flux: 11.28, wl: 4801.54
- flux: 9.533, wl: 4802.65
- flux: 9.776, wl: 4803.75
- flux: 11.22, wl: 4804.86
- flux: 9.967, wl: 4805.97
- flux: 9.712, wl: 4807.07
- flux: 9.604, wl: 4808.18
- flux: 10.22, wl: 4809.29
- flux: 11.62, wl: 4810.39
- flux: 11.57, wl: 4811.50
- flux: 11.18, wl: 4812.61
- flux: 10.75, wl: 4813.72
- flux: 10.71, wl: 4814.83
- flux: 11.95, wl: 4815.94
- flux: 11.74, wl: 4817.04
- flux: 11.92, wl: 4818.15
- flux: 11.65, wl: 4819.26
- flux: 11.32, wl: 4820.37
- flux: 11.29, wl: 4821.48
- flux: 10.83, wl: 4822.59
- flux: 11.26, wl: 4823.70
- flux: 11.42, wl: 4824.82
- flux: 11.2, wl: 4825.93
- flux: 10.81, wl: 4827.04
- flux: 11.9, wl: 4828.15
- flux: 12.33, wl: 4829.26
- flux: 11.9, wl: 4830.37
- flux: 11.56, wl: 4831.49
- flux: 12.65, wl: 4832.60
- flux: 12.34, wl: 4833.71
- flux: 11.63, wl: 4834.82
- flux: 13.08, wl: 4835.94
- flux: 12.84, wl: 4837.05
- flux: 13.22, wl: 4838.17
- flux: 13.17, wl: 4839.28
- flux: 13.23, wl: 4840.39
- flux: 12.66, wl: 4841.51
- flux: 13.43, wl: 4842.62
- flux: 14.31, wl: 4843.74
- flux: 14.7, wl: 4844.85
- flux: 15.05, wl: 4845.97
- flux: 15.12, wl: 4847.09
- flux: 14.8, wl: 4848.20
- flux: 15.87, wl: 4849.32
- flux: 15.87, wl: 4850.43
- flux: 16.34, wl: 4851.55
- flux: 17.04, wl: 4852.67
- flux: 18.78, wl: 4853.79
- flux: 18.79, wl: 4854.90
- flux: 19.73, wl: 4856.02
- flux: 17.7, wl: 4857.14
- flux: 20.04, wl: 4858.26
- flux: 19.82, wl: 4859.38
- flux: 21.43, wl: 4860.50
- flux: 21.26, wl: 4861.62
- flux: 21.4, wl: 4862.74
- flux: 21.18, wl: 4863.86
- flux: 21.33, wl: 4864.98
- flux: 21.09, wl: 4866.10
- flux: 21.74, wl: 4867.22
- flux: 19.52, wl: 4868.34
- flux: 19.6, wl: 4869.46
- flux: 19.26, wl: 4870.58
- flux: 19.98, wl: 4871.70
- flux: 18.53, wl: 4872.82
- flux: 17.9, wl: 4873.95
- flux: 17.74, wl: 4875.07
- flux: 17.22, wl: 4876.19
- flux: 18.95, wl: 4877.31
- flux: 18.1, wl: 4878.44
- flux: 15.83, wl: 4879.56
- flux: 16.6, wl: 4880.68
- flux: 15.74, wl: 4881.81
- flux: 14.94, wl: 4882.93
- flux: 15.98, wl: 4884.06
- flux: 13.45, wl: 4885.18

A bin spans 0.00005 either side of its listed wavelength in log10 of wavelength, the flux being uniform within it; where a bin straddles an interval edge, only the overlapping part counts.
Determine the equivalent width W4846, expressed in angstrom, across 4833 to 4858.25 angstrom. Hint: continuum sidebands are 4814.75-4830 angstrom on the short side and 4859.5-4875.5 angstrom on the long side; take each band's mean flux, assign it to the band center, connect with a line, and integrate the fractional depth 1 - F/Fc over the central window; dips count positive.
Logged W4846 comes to 1.5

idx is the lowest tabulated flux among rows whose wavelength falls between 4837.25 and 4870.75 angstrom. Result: 12.66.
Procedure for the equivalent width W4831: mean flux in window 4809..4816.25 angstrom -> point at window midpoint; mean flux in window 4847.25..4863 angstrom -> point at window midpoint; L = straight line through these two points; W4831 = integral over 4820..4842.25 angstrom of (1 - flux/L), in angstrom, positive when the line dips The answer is 3.5 angstrom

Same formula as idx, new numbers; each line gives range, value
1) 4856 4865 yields 17.7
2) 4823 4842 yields 10.81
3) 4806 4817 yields 9.604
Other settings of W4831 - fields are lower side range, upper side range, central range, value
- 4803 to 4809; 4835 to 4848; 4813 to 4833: 0.5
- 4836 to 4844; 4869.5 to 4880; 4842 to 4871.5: -4.8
